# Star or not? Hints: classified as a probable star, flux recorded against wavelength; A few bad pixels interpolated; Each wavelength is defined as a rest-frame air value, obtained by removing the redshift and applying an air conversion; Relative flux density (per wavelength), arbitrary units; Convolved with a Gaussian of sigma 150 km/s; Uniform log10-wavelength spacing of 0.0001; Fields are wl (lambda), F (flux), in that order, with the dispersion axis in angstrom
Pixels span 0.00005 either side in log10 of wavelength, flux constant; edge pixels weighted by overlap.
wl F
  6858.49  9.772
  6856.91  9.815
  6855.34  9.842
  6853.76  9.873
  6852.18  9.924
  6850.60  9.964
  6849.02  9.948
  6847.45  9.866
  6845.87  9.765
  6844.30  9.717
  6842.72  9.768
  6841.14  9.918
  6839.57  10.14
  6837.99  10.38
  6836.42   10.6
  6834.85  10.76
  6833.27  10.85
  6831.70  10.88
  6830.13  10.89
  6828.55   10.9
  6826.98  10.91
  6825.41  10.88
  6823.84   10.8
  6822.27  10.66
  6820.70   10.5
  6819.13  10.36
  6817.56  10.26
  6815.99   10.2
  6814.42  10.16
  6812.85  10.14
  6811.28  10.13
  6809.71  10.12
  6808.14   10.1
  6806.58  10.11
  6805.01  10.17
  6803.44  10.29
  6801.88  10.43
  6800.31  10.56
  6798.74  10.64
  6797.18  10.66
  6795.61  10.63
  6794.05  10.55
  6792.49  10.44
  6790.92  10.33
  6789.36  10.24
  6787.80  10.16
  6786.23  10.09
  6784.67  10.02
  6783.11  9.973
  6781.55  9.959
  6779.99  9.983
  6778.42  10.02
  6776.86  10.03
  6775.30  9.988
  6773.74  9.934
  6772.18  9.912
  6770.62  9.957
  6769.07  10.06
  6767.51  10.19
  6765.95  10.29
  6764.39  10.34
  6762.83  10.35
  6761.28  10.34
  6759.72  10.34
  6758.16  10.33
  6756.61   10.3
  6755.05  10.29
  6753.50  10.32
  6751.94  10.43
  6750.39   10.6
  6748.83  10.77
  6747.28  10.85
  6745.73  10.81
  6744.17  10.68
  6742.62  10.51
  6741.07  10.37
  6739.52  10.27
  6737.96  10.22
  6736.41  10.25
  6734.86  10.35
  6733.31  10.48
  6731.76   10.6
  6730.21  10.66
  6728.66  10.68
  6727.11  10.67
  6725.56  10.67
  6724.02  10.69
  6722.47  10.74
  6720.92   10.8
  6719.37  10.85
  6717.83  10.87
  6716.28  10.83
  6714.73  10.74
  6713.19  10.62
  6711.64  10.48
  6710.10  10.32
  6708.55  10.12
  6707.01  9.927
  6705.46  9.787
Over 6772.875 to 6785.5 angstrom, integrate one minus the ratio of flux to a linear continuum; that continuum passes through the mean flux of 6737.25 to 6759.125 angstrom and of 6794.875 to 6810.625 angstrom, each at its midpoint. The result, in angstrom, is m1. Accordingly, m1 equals 0.5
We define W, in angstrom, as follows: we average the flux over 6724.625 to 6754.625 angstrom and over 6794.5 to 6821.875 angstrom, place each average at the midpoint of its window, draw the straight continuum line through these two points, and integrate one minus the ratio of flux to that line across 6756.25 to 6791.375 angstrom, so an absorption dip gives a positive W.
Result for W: 1.0 angstrom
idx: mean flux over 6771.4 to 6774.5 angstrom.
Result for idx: 9.92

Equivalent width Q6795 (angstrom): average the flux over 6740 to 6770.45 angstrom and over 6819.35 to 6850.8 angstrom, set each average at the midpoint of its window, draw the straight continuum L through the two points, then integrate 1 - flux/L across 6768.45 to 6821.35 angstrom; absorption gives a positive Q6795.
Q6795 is 1.06 angstrom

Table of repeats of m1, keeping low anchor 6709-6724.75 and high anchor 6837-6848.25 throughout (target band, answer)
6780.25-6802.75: -0.2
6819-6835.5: -1.2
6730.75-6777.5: 0.6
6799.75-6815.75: -0.1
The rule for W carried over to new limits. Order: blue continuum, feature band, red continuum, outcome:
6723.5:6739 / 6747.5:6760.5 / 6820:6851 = 0.1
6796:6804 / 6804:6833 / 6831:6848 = -0.2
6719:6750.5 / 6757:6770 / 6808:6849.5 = 0.3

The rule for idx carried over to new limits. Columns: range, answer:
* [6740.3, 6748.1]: 10.7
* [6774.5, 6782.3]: 9.99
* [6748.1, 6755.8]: 10.5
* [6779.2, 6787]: 10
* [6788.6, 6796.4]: 10.4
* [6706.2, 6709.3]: 10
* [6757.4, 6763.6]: 10.3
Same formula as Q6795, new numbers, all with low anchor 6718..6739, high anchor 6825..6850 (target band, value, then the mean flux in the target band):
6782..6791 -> 0.3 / 10.1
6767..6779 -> 0.6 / 10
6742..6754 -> -0.1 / 10.6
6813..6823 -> 0.1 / 10.3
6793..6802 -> -0.1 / 10.6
